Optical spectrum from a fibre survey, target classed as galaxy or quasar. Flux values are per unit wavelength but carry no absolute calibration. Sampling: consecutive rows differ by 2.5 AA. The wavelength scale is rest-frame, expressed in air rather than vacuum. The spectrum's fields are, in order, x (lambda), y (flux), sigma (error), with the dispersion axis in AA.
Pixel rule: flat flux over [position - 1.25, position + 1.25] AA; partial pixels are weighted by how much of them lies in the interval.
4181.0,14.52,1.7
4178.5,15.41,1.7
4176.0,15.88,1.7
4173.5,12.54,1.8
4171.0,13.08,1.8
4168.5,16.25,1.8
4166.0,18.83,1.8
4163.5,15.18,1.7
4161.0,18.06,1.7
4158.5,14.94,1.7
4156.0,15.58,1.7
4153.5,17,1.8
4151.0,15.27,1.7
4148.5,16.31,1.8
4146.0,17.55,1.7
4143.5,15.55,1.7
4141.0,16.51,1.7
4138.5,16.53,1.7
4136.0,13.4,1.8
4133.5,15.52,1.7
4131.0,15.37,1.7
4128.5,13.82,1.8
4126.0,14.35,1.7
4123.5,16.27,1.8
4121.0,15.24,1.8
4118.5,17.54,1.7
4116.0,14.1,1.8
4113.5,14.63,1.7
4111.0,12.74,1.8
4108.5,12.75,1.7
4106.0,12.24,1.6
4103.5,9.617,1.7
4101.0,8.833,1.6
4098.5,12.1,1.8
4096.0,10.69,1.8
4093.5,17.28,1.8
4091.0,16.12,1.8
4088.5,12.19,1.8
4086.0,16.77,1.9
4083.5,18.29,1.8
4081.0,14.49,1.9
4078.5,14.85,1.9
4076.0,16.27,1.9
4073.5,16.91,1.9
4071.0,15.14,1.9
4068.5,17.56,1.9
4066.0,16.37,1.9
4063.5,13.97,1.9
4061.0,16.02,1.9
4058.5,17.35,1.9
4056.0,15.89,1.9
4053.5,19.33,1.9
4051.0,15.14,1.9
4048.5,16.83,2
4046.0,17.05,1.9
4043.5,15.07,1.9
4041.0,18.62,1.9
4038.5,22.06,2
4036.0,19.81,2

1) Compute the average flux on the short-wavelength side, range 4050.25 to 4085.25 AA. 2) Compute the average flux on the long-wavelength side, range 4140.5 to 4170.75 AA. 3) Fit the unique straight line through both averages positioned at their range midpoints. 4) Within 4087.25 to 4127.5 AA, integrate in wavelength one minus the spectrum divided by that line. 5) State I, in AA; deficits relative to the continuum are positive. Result 6.79 AA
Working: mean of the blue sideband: 16.3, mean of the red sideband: 16.3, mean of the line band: 13.5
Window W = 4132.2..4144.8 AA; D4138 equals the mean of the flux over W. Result 15.5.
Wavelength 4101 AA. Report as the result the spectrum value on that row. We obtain 8.833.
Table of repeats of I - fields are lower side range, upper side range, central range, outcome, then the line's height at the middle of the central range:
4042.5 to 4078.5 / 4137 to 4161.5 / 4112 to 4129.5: 1.2 AA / 16.3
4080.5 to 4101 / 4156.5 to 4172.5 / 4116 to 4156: -0.8 AA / 15.4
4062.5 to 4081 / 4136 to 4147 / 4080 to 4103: 2.8 AA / 15.9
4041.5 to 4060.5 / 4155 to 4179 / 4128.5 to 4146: 0.4 AA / 15.9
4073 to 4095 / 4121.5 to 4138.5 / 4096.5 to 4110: 3.8 AA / 15.4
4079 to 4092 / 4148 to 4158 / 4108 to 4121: 1.0 AA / 15.7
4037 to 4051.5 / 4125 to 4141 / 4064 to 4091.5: 1.3 AA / 16.6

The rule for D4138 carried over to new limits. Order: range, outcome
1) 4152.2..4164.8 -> 16.2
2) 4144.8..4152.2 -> 16.4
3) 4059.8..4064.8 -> 15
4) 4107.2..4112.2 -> 12.7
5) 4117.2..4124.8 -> 16.3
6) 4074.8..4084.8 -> 16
